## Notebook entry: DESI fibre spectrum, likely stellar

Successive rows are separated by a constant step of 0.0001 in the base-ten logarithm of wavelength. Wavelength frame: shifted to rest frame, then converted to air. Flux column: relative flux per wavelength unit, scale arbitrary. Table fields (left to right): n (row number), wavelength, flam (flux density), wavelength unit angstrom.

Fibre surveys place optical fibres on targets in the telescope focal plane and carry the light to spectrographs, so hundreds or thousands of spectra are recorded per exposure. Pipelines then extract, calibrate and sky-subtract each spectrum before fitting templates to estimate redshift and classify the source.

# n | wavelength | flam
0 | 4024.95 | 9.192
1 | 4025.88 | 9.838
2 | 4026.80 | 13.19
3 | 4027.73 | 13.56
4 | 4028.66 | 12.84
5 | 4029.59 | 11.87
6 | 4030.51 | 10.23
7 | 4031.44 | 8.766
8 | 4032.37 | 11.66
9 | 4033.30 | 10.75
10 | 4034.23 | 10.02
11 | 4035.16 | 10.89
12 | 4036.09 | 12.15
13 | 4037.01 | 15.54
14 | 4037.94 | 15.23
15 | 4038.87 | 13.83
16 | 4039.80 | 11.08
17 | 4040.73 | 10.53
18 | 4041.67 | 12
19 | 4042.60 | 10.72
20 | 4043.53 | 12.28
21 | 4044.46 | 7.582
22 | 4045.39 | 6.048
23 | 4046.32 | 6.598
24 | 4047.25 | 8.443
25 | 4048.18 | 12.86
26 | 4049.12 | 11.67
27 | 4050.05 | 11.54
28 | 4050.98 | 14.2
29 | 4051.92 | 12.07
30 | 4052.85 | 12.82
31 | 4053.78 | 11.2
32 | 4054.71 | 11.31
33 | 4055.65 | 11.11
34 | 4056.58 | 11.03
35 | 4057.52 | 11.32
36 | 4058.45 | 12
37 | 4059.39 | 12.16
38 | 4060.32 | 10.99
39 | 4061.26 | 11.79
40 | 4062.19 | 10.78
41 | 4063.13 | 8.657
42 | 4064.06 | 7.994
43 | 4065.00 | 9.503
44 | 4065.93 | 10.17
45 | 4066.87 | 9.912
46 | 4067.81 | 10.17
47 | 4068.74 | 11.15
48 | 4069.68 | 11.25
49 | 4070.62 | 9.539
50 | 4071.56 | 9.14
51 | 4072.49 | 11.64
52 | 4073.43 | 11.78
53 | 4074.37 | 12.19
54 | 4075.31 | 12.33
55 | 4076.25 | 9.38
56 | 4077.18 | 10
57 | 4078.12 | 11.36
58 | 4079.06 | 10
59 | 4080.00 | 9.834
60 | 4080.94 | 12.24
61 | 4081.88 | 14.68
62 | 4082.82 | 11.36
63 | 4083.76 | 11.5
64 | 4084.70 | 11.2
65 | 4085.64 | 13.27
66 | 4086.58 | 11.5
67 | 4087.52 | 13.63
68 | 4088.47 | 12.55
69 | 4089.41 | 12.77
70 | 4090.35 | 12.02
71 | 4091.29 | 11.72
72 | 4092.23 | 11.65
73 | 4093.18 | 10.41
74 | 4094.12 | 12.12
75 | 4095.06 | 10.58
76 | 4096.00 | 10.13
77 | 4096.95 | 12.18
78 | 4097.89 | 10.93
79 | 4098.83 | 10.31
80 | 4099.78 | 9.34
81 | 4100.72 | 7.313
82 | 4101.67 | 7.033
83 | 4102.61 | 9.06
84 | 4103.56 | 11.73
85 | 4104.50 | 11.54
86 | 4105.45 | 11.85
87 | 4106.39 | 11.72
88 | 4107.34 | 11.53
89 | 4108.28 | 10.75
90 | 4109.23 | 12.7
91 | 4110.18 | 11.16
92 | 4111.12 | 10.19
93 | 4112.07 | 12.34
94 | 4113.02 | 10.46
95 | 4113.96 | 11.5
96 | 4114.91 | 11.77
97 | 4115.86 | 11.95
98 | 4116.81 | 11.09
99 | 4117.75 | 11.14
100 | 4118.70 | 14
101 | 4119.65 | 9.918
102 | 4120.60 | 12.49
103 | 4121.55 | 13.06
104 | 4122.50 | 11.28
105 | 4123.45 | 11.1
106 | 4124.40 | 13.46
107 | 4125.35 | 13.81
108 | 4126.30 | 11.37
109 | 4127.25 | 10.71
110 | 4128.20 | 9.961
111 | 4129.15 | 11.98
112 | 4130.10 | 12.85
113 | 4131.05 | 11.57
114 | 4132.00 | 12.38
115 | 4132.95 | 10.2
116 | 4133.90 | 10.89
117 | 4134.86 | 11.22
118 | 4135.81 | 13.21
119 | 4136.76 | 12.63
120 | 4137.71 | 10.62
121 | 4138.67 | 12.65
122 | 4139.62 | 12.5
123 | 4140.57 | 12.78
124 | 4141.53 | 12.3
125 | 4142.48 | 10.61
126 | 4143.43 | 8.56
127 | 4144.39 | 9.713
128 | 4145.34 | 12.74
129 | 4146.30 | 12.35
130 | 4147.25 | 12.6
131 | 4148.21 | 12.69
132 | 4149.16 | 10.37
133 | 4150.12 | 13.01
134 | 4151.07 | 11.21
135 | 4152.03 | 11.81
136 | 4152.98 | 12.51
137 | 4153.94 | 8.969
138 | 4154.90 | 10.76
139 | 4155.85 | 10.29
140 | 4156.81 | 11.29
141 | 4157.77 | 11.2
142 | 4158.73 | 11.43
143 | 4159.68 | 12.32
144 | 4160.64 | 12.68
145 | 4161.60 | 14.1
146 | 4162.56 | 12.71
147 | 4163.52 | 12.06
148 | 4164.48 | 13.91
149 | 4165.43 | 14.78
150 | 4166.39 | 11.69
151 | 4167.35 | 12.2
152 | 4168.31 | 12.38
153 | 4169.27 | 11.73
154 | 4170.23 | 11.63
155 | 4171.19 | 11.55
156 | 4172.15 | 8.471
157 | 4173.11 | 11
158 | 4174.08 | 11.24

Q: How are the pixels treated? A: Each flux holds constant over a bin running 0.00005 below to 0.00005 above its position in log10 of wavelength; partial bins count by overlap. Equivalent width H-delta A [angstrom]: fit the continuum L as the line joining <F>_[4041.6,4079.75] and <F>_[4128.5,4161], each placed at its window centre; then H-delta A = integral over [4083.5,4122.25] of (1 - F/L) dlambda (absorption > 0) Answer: -0.6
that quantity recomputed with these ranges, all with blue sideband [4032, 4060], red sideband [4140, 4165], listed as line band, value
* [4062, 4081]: 1.76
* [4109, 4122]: -0.08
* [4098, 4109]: 1.22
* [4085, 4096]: -0.39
